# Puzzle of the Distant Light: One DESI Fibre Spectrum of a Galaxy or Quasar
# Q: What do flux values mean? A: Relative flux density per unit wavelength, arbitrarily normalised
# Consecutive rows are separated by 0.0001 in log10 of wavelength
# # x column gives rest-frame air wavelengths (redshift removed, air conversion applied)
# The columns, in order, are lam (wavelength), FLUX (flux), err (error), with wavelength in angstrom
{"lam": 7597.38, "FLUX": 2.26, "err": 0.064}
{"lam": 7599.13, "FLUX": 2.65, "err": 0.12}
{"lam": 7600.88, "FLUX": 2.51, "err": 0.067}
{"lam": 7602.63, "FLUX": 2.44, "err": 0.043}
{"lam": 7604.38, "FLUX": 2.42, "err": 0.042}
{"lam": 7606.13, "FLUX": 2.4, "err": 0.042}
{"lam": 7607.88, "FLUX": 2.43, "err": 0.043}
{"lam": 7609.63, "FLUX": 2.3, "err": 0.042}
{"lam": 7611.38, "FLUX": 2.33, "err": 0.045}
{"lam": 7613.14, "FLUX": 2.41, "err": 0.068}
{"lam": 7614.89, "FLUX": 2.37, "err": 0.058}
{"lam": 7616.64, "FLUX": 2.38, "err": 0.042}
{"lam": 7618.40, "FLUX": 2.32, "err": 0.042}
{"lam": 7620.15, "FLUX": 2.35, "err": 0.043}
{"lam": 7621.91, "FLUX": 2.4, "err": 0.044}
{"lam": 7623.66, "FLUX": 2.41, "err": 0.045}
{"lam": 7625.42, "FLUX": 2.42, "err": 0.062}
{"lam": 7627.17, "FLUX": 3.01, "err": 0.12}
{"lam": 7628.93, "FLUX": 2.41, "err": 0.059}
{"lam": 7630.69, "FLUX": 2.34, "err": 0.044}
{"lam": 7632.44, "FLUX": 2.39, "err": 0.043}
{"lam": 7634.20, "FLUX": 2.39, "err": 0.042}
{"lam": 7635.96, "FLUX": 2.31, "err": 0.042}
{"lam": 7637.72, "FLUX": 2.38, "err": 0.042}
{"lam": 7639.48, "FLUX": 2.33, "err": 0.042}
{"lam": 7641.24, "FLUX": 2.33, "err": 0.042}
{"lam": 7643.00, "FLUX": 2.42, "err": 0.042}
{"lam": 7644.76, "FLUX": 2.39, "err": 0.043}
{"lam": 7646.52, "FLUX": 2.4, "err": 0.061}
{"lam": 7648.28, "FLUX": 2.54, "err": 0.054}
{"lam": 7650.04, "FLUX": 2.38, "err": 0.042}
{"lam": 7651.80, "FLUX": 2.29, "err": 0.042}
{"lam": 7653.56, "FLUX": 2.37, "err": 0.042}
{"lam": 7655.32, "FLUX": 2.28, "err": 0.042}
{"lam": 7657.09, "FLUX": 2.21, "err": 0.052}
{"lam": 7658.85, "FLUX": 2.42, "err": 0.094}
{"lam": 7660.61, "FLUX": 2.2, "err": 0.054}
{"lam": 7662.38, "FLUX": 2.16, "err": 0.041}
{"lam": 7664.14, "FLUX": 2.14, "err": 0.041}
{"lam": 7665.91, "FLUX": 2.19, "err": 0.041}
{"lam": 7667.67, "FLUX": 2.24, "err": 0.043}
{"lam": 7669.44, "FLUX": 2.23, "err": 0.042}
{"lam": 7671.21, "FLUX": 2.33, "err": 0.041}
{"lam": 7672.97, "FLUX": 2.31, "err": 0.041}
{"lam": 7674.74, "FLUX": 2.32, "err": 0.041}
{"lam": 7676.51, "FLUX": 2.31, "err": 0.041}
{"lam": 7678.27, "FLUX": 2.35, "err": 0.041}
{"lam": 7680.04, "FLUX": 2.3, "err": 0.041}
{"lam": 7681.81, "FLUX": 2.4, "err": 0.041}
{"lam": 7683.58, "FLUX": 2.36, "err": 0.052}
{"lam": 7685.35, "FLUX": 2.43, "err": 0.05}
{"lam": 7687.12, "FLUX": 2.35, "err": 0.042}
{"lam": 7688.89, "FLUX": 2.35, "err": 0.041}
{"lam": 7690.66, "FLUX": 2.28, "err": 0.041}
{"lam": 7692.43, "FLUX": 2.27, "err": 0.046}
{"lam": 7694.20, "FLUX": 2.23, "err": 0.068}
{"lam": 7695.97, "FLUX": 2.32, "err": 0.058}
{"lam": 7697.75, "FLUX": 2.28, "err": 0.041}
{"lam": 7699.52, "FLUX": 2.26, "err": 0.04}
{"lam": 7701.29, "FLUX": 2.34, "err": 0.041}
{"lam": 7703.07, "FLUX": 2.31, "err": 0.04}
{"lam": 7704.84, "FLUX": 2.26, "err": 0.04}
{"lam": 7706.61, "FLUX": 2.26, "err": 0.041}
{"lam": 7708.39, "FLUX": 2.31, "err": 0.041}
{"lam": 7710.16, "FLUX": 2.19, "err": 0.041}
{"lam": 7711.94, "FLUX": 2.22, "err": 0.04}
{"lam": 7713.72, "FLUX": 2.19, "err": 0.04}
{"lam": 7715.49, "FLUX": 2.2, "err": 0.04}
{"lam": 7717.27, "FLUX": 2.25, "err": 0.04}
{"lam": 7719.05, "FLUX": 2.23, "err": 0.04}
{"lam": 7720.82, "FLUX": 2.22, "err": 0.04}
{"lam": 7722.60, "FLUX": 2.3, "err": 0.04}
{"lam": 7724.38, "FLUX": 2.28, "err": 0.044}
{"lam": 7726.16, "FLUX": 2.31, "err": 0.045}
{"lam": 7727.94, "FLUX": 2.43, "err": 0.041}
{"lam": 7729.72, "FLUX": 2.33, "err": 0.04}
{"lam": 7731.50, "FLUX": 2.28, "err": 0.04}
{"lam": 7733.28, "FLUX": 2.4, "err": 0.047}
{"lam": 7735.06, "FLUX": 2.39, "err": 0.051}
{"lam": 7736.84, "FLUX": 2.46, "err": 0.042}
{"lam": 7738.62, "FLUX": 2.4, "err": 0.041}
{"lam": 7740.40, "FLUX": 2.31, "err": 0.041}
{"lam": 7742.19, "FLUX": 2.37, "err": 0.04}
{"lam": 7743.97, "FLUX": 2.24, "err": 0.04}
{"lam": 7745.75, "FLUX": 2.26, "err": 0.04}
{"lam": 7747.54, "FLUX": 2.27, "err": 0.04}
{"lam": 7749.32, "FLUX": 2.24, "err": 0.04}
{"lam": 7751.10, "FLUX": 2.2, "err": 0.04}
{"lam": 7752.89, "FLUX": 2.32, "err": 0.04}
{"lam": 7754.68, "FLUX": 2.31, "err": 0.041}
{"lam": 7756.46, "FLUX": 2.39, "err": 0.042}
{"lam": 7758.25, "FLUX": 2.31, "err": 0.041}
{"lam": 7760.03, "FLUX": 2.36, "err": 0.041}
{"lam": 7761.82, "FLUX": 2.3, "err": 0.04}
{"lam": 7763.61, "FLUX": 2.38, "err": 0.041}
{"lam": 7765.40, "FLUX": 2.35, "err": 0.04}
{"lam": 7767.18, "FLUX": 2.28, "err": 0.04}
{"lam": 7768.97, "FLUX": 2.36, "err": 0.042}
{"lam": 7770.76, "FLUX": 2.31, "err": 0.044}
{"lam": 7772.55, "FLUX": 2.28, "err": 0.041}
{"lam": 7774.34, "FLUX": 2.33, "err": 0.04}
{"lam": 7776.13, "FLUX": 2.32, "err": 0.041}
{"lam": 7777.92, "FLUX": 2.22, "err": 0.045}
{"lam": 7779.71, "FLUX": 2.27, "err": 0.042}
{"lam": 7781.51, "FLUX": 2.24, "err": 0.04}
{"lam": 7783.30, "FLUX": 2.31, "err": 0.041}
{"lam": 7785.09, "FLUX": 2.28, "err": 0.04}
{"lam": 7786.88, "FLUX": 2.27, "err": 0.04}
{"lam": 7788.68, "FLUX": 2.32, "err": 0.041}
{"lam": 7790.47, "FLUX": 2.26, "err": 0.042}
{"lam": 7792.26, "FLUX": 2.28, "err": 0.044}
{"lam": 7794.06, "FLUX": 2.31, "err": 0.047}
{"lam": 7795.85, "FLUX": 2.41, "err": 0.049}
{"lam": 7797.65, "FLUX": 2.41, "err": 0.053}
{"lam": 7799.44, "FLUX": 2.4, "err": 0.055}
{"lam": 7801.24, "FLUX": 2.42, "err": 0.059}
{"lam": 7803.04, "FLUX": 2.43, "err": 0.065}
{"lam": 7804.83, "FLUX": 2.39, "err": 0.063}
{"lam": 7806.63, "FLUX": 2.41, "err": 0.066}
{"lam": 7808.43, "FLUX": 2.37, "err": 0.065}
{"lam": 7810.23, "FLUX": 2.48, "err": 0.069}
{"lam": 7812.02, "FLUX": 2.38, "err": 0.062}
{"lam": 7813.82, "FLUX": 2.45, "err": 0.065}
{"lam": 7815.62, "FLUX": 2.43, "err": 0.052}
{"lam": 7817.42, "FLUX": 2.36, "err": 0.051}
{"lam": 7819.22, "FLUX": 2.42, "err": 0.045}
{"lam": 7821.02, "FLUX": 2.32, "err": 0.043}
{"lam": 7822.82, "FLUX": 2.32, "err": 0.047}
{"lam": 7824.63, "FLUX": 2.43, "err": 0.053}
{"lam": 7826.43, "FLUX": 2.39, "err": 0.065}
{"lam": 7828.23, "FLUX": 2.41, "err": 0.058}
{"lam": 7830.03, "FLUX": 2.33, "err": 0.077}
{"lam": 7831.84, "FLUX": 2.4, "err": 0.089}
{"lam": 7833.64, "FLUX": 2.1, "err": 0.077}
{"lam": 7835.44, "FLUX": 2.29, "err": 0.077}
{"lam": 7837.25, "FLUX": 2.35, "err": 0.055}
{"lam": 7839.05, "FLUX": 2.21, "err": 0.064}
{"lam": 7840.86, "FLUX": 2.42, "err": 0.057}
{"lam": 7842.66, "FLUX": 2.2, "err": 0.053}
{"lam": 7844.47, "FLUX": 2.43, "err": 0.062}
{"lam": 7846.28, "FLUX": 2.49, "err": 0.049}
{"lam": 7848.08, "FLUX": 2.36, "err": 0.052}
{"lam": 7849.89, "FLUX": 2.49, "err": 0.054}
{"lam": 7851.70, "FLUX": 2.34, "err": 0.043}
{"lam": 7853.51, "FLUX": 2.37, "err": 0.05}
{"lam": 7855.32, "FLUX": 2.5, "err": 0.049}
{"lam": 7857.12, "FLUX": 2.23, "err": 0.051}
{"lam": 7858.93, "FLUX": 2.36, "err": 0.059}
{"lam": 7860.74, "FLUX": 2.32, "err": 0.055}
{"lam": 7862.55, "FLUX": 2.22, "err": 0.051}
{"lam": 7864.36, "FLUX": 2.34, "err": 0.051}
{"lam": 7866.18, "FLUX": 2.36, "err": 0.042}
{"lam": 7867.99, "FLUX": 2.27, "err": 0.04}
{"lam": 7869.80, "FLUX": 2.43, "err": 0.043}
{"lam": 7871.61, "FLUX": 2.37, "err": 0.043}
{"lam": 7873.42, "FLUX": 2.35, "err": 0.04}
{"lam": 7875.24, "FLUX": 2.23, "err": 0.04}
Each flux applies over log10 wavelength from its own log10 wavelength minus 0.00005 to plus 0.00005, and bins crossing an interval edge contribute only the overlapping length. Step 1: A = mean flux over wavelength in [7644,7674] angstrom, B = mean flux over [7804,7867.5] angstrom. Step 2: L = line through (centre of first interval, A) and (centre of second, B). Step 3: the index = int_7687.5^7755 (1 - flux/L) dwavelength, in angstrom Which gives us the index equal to 0.8 angstrom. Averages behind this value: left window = 2.3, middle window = 2.29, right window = 2.36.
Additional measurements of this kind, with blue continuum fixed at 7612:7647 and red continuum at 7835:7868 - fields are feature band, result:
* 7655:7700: 1.96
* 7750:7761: 0.28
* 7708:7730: 1.10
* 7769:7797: 0.81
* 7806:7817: -0.28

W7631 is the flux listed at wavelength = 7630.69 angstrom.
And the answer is 2.34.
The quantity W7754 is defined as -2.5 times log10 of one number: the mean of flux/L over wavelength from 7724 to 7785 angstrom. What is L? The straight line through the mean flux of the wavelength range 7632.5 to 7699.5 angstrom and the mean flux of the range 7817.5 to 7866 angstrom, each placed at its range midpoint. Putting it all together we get 0.01 mag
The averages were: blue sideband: 2.32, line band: 2.32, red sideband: 2.35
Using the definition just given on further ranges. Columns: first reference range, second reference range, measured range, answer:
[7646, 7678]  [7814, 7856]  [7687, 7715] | 0.018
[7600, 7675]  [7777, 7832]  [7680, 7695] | 0.014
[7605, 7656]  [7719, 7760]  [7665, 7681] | 0.037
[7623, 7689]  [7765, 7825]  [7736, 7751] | 0.017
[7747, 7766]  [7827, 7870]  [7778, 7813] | -0.010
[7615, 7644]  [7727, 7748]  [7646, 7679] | 0.043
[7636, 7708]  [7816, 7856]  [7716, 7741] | 0.001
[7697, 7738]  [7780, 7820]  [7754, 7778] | 0.004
